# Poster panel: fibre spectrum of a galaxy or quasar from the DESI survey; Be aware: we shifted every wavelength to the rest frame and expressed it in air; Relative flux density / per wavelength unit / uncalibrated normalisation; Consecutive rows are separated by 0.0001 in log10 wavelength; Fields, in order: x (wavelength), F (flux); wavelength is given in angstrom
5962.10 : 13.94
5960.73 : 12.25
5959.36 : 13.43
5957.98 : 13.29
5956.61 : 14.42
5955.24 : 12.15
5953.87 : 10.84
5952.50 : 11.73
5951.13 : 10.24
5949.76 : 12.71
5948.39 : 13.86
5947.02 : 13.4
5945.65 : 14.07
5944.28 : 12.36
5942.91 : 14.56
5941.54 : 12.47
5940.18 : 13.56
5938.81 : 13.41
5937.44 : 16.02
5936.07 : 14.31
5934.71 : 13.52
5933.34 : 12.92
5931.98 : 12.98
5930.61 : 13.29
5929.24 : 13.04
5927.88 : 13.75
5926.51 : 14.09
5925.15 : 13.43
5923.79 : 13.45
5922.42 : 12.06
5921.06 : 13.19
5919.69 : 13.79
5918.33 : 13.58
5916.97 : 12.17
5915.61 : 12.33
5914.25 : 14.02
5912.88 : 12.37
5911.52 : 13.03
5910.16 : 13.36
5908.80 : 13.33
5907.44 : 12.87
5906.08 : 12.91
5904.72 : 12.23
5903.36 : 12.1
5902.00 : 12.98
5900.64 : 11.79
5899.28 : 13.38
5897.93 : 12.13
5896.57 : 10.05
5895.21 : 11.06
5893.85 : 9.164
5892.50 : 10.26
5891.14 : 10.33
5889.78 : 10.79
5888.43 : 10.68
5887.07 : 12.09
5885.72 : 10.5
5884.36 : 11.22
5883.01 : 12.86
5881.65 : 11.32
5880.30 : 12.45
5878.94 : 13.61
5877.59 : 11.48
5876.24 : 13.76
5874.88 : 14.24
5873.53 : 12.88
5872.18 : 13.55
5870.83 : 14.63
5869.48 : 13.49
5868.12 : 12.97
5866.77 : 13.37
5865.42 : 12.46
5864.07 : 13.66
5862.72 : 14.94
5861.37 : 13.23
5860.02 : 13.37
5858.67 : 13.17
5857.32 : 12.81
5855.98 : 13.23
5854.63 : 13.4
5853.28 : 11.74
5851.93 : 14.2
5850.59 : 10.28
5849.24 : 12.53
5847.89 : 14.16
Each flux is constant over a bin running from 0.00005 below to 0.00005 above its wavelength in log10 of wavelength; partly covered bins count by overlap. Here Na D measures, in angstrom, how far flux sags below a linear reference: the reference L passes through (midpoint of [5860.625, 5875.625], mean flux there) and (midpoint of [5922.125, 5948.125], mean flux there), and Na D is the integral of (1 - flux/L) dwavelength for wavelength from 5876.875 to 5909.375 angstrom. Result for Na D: 4.4 angstrom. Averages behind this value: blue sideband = 13.6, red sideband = 13.5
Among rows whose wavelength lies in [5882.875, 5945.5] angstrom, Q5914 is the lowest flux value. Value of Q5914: 9.164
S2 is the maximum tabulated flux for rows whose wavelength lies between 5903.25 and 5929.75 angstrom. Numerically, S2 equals 14.09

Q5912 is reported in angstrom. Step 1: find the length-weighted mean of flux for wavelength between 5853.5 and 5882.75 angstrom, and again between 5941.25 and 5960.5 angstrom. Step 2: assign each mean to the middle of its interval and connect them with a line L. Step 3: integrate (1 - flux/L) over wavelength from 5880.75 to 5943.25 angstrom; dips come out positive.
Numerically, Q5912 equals 2.0 angstrom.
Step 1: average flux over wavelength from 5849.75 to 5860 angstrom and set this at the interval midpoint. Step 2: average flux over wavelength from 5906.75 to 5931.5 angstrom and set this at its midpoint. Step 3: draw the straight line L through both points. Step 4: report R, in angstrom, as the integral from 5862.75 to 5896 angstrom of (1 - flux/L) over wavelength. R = 1.7 angstrom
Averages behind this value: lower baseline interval 12.7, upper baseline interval 13.2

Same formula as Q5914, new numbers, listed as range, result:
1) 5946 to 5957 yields 10.24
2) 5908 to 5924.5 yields 12.06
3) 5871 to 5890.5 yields 10.5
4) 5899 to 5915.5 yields 11.79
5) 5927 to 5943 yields 12.47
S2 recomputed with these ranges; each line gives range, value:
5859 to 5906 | 14.94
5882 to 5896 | 12.86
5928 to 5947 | 16.02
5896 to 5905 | 13.38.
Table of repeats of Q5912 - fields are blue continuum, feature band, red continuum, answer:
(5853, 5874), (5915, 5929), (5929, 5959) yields 0.0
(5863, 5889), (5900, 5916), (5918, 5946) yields 0.5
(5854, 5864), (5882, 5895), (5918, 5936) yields 2.4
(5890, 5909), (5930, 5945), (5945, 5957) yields -1.5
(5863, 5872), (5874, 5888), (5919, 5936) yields 1.2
